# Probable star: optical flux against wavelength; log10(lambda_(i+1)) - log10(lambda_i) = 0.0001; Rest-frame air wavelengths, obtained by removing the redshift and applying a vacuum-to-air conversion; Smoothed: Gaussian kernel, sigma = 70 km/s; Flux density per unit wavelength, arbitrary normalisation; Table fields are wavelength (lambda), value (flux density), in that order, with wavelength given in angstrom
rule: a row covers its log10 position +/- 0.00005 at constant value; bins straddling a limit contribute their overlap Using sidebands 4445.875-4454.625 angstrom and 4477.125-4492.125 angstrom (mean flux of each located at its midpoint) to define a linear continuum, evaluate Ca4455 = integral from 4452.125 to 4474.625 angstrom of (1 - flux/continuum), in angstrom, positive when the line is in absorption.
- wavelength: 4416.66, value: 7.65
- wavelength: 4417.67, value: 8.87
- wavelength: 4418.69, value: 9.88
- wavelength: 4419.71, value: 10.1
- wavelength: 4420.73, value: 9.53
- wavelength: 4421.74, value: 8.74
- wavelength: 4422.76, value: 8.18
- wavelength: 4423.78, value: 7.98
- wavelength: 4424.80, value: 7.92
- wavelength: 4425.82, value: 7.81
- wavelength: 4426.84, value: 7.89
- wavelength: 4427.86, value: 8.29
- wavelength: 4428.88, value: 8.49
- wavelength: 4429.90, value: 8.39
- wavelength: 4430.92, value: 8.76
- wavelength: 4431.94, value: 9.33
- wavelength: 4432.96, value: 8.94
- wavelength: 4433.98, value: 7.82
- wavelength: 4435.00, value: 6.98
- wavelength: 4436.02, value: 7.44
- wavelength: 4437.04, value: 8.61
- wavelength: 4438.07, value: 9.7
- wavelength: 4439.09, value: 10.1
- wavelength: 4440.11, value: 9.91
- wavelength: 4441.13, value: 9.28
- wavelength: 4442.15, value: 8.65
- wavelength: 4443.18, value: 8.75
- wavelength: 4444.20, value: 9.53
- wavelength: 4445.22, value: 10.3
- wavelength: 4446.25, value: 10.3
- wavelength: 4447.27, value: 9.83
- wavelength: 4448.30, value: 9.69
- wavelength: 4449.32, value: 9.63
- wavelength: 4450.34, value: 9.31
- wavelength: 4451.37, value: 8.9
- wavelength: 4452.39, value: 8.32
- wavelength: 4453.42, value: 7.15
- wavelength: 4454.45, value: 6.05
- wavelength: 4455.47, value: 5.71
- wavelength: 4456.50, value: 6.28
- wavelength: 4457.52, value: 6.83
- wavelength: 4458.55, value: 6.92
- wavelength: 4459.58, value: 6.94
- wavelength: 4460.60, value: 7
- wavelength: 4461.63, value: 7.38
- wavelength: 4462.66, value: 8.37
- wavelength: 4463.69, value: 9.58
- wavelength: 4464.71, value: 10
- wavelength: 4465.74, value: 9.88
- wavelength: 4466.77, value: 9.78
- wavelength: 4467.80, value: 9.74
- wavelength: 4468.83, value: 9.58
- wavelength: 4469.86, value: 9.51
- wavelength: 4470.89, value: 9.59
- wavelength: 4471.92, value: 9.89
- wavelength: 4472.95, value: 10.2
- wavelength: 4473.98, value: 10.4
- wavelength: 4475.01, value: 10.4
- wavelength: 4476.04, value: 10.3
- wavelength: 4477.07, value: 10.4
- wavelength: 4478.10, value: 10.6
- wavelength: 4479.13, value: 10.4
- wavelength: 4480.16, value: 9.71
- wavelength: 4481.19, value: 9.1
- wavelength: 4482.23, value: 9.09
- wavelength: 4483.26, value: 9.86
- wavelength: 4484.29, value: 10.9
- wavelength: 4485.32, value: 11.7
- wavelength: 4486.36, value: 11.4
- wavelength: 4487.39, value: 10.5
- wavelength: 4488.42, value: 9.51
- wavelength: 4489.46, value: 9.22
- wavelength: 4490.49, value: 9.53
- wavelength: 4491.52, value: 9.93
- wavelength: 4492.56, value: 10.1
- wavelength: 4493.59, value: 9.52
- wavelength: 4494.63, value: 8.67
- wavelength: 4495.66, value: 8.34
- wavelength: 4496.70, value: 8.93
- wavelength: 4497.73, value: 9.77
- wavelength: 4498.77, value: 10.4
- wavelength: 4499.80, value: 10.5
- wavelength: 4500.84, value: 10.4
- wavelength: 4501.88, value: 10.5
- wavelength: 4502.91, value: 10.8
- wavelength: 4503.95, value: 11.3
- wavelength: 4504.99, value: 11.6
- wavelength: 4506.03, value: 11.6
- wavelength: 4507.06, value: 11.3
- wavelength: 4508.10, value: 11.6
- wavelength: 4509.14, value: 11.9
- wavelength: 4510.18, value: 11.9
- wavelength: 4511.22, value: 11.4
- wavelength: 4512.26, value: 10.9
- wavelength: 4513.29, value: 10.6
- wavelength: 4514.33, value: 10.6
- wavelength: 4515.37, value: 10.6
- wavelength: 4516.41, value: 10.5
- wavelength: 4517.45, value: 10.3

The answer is 2.28 angstrom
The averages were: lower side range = 8.88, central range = 8.42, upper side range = 10.1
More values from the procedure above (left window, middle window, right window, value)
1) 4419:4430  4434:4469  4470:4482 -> 2.7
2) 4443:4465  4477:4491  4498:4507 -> -0.3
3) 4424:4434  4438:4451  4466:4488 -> -1.0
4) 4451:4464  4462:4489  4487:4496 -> -5.0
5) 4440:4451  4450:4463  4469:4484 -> 3.2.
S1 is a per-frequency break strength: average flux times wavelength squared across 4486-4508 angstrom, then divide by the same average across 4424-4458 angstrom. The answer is 1.2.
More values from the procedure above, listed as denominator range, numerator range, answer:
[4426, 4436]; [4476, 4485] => 1.25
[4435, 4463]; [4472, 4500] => 1.21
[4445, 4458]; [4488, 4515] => 1.29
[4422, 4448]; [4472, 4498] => 1.16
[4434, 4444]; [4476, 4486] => 1.18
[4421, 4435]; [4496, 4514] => 1.35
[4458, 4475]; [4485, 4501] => 1.10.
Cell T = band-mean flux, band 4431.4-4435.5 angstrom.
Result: 8.28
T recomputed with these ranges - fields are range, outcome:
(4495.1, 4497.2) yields 8.63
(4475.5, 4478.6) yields 10.4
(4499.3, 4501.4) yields 10.4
